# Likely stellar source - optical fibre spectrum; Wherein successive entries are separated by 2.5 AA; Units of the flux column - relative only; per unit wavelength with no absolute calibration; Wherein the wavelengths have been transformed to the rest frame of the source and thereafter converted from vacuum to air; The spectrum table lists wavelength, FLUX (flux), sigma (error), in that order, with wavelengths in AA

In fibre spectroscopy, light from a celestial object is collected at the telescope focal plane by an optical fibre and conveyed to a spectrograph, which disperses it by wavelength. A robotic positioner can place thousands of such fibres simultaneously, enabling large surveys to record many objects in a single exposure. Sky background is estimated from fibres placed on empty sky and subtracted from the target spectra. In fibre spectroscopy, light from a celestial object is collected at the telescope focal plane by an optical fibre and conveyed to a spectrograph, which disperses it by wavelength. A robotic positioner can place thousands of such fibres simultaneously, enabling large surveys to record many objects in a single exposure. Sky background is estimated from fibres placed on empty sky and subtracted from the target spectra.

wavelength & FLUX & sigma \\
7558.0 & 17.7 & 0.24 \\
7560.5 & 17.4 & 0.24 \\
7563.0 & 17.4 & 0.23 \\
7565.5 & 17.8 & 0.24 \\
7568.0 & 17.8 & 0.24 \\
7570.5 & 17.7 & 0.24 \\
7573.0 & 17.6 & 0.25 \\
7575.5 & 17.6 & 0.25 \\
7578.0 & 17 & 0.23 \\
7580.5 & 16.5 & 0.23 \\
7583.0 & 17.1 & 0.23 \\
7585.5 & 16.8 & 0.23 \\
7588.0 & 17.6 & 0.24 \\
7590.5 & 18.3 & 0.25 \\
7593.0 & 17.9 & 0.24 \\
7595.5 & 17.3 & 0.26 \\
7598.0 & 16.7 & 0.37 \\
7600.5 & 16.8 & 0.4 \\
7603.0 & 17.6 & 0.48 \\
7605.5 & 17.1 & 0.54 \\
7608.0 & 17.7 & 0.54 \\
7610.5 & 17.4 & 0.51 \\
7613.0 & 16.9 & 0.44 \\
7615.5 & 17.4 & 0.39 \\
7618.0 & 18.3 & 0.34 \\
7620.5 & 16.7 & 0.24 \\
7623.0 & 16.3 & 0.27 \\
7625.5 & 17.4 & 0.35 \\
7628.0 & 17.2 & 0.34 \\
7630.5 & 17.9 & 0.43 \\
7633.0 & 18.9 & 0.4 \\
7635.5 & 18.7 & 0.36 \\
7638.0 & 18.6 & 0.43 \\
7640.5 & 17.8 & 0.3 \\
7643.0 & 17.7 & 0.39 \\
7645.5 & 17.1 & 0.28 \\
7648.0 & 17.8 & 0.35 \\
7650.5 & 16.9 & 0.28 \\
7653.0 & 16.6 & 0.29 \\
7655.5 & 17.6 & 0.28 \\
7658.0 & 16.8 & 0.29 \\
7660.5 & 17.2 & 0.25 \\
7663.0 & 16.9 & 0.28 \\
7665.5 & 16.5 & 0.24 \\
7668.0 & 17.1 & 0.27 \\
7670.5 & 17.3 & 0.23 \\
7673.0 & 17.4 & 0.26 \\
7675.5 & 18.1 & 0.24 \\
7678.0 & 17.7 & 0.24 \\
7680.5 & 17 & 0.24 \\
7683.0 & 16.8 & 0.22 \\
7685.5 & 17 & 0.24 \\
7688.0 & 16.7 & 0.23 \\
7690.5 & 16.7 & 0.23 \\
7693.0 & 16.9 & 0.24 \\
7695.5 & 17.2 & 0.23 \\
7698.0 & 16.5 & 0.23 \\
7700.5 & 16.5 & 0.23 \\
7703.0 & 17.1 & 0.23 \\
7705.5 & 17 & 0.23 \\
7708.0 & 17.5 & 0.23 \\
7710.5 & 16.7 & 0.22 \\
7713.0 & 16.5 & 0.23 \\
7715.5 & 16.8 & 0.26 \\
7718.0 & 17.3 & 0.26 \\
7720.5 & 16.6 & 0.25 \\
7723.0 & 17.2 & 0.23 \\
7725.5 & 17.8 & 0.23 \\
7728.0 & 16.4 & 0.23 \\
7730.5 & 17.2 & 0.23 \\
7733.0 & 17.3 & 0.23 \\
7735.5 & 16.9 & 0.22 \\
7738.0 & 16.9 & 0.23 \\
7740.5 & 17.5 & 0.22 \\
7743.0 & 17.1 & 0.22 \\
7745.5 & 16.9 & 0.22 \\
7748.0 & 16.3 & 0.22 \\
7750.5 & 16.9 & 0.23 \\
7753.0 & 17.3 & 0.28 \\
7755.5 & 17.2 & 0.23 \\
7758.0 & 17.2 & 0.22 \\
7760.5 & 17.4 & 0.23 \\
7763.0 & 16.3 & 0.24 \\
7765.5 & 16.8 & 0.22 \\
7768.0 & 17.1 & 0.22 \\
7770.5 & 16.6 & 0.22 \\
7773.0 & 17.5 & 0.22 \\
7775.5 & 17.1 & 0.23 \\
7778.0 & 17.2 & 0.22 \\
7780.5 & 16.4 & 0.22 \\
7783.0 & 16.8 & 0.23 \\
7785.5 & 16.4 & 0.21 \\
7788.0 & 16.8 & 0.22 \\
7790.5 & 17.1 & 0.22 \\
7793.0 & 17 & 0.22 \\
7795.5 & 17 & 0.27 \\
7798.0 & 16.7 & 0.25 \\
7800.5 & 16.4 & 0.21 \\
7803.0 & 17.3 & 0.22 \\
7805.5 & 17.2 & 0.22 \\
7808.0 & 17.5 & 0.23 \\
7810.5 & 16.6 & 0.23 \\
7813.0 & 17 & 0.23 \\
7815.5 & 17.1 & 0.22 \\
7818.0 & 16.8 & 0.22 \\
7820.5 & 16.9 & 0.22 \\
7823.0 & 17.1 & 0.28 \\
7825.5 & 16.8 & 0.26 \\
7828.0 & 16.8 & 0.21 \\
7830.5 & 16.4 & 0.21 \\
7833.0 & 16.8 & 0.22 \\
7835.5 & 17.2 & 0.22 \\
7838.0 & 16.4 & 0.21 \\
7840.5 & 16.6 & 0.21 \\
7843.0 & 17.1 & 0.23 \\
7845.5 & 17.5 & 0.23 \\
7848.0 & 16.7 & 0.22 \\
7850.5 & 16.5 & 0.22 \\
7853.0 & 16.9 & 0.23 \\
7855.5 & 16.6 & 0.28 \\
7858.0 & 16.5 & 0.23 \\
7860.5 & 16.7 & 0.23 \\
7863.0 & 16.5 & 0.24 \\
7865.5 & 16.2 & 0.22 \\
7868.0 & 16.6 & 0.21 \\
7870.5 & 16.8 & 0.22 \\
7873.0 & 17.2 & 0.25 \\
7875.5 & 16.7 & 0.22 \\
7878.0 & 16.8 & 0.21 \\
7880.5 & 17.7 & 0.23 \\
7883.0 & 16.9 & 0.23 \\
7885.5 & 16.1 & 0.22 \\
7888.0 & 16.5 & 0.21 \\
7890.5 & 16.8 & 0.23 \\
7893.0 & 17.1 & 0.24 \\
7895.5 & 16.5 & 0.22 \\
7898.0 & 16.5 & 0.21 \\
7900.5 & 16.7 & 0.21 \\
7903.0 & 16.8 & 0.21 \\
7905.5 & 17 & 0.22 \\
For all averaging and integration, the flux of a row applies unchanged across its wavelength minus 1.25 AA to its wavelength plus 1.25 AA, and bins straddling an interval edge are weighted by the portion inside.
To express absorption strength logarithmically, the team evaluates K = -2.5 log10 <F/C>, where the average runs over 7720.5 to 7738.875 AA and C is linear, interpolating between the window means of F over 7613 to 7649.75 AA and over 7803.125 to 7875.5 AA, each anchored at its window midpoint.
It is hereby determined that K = 0.01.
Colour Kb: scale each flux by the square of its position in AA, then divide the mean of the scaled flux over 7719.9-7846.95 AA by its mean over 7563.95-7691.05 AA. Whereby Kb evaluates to 1.0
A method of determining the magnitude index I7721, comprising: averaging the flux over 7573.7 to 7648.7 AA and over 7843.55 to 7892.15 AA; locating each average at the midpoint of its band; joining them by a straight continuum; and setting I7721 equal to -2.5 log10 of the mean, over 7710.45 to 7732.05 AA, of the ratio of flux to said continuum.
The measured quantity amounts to 0.01 mag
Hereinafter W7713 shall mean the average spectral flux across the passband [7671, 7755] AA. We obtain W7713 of 17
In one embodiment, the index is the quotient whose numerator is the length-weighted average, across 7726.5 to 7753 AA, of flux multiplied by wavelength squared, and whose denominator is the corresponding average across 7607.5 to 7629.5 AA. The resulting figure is 1.02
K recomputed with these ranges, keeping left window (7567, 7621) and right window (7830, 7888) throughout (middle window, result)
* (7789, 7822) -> -0.006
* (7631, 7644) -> -0.065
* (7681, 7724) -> 0.015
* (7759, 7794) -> 0.003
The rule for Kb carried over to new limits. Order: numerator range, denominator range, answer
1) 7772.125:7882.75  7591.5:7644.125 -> 1.01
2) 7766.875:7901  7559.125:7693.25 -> 1.02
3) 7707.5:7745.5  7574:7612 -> 1.02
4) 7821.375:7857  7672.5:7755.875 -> 1.02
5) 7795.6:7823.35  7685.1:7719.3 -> 1.03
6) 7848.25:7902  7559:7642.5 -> 1.03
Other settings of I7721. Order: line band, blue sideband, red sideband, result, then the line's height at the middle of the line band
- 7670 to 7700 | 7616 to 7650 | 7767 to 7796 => 0.02 mag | 17.4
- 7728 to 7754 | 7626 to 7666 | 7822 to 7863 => 0.01 mag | 17.2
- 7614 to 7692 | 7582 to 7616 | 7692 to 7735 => -0.01 mag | 17.2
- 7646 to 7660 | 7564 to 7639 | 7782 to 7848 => 0.01 mag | 17.3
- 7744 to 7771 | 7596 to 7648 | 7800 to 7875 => 0.01 mag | 17.1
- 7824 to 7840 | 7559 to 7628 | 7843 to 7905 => 0.01 mag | 16.8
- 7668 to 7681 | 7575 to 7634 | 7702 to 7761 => -0.02 mag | 17.2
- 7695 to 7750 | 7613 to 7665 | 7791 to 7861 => 0.01 mag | 17.2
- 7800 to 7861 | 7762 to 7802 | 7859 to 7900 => -0.01 mag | 16.8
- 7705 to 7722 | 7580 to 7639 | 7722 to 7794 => 0.01 mag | 17.1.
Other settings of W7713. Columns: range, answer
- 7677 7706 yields 16.9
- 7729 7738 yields 17.1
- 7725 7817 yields 17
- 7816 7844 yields 16.8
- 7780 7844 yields 16.9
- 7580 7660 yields 17.4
